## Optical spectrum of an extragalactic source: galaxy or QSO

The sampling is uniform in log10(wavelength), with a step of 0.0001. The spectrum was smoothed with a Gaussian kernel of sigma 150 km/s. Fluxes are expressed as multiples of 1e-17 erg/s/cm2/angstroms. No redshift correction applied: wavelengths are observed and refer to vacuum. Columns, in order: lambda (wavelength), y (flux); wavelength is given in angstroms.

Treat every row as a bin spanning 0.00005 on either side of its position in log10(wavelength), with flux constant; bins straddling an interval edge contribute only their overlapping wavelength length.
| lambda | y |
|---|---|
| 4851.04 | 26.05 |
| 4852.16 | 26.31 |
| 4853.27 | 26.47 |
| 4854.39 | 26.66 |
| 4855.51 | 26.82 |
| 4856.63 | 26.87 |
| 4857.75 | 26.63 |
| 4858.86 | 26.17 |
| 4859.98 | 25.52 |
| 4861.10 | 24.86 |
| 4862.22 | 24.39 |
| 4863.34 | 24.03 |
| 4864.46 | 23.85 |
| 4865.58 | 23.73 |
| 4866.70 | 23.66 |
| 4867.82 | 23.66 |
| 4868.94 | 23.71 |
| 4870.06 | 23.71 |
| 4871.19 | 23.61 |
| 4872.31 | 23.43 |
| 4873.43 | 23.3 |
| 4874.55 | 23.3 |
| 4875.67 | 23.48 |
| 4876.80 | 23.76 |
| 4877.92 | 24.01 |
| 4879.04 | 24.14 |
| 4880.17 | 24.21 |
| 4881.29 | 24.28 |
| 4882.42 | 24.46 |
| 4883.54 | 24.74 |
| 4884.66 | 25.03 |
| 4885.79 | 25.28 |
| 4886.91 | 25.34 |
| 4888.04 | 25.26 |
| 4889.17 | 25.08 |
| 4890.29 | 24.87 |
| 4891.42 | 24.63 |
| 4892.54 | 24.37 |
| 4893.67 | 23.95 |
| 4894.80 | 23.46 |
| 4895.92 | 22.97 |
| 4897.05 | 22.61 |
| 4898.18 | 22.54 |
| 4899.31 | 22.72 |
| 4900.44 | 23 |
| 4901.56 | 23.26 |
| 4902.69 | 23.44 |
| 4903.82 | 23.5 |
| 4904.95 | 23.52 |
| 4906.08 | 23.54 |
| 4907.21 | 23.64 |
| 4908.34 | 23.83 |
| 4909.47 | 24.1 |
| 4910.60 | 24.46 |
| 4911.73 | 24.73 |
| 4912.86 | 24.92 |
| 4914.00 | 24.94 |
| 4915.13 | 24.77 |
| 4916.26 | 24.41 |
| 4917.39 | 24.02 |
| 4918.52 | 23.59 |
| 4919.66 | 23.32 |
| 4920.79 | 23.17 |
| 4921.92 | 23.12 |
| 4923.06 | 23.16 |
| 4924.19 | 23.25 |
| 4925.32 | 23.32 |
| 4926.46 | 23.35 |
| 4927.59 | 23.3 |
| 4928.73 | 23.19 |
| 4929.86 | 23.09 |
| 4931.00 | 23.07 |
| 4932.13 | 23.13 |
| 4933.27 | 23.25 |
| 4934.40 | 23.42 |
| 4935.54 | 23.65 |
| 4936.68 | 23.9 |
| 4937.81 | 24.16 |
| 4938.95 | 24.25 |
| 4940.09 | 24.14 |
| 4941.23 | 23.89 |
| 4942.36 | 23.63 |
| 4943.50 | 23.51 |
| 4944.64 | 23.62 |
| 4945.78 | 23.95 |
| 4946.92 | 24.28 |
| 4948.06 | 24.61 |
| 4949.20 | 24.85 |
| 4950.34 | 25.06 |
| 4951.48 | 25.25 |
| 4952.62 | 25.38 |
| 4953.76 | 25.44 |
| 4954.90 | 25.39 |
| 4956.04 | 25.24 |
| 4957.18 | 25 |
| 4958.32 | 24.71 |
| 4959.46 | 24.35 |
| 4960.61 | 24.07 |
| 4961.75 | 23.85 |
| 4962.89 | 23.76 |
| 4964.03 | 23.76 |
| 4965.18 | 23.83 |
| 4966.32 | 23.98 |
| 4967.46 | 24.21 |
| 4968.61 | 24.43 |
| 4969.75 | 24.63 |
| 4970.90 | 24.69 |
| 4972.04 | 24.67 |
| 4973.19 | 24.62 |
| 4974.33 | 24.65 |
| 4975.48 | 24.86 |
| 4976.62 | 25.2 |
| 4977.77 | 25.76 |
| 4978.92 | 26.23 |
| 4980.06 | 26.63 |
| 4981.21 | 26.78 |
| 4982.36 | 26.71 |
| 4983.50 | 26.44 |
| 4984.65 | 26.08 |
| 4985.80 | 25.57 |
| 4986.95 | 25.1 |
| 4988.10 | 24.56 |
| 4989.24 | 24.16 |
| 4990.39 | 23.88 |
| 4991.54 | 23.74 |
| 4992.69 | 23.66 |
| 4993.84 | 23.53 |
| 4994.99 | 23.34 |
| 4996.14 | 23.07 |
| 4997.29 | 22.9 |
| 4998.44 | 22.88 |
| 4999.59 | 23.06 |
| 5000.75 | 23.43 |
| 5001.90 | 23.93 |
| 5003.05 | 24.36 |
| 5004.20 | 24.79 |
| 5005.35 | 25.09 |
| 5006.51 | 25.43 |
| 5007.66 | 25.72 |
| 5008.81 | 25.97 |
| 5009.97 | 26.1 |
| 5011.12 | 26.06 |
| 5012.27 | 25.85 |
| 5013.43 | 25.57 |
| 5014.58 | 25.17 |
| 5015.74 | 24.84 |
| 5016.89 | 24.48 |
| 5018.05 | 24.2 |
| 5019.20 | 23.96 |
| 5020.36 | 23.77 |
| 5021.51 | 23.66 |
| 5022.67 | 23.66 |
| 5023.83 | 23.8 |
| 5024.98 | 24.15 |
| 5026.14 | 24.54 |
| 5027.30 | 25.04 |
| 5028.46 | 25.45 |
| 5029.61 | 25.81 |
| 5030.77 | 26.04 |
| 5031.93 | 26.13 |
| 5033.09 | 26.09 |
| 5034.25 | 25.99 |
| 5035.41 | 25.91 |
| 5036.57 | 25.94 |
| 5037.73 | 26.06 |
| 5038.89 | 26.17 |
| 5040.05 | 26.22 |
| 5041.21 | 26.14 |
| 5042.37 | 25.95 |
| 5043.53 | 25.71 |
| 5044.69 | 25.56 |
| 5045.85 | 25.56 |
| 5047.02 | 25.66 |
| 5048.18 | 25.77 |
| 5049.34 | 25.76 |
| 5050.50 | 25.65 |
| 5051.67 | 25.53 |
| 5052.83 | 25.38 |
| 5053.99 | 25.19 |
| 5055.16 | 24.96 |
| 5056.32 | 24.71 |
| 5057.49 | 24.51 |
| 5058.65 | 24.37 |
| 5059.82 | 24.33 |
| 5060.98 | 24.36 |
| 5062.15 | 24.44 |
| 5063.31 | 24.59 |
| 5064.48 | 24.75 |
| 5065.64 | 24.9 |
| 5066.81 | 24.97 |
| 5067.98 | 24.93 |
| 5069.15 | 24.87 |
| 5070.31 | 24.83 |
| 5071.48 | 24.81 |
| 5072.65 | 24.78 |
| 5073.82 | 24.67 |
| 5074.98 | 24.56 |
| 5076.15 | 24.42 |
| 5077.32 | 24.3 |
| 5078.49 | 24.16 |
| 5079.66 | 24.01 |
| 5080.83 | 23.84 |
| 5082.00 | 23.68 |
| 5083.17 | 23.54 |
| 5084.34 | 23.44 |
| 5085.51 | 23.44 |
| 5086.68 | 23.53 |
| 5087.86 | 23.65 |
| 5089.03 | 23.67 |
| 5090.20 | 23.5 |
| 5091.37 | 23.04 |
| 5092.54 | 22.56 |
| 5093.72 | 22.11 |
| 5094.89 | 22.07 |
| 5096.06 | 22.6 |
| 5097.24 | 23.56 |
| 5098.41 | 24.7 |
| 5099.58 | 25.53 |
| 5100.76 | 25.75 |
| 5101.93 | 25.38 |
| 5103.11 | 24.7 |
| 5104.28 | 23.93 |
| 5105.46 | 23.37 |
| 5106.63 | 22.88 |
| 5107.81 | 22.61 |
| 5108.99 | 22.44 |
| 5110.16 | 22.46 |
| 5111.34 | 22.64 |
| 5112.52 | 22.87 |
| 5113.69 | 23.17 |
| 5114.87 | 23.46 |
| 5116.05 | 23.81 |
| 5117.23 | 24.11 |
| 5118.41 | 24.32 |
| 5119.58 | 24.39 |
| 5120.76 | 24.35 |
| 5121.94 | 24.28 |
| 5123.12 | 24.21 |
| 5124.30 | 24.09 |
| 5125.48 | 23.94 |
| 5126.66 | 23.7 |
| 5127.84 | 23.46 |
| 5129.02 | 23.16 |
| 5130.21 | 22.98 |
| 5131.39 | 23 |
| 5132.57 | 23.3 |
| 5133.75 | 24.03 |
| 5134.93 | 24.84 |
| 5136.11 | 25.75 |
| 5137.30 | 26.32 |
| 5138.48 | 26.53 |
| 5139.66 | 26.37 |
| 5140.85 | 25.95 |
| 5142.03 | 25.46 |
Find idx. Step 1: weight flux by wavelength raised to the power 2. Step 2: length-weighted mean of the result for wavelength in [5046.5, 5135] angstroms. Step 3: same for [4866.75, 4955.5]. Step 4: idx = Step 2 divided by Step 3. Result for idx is 1.08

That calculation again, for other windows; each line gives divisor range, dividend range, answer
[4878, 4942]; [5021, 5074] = 1.11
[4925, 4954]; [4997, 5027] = 1.06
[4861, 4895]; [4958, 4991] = 1.07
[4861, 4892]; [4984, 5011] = 1.06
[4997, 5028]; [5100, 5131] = 1.01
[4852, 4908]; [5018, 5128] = 1.09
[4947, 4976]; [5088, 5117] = 1.01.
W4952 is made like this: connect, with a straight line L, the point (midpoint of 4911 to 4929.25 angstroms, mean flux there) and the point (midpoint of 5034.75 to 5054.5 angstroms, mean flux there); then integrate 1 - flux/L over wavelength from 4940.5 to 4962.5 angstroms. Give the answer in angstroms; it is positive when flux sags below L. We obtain -0.21 angstroms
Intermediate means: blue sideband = 23.8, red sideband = 25.8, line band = 24.5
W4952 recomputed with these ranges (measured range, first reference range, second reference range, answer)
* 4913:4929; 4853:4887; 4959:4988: 0.7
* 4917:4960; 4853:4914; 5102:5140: 0.4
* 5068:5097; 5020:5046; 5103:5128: 0.6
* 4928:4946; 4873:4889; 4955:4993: 0.8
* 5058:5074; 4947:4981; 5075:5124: -0.5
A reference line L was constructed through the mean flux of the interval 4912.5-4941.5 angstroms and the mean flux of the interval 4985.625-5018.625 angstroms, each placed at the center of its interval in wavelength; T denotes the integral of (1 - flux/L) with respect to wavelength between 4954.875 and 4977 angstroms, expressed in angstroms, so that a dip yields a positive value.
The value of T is -0.3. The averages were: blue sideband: 23.7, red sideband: 24.5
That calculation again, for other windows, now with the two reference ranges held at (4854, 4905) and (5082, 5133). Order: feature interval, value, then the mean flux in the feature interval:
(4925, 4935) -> 0.36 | 23.2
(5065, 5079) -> -0.59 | 24.7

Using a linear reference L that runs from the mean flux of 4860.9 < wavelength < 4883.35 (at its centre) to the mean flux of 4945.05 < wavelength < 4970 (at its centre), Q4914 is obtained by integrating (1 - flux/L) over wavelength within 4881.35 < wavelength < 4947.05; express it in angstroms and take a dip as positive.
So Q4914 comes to 0.96 angstroms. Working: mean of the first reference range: 23.9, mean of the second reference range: 24.5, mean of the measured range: 23.8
